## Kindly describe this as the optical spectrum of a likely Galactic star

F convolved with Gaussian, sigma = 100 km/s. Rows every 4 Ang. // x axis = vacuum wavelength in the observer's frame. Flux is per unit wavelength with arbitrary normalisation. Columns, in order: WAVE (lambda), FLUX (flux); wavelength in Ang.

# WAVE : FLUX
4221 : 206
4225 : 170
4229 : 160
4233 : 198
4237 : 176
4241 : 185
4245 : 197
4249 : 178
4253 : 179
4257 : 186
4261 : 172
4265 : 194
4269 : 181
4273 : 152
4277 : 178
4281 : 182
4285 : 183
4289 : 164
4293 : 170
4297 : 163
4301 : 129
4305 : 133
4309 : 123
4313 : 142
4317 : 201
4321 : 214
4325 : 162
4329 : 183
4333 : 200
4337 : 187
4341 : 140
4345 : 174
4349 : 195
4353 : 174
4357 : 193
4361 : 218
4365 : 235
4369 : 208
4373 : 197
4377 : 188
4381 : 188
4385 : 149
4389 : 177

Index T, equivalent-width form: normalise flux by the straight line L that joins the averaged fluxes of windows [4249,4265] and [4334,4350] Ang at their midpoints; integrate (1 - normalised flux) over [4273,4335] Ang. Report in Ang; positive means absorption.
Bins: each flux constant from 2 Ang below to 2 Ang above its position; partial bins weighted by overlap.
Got 3.2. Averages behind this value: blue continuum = 181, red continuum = 174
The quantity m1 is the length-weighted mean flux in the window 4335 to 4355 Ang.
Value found 174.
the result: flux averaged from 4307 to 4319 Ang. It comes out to 155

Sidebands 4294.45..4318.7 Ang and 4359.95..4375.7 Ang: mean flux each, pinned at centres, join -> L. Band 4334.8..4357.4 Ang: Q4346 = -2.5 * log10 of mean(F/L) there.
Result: 0.08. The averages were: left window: 148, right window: 213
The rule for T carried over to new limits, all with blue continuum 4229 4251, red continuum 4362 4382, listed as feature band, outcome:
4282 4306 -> 4.18 Ang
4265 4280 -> 1.19 Ang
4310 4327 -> 1.74 Ang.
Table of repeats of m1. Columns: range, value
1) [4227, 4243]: 180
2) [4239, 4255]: 185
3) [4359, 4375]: 214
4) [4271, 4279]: 165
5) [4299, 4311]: 128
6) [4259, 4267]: 183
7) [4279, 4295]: 175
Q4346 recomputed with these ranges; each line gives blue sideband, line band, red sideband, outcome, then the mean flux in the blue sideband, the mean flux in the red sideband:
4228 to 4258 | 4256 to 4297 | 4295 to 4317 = -0.09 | 183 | 144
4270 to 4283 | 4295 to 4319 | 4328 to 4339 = 0.22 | 171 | 191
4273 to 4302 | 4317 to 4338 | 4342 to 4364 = -0.05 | 167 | 190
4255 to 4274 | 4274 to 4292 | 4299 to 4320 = -0.06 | 178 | 149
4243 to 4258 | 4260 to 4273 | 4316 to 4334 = 0.05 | 185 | 191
